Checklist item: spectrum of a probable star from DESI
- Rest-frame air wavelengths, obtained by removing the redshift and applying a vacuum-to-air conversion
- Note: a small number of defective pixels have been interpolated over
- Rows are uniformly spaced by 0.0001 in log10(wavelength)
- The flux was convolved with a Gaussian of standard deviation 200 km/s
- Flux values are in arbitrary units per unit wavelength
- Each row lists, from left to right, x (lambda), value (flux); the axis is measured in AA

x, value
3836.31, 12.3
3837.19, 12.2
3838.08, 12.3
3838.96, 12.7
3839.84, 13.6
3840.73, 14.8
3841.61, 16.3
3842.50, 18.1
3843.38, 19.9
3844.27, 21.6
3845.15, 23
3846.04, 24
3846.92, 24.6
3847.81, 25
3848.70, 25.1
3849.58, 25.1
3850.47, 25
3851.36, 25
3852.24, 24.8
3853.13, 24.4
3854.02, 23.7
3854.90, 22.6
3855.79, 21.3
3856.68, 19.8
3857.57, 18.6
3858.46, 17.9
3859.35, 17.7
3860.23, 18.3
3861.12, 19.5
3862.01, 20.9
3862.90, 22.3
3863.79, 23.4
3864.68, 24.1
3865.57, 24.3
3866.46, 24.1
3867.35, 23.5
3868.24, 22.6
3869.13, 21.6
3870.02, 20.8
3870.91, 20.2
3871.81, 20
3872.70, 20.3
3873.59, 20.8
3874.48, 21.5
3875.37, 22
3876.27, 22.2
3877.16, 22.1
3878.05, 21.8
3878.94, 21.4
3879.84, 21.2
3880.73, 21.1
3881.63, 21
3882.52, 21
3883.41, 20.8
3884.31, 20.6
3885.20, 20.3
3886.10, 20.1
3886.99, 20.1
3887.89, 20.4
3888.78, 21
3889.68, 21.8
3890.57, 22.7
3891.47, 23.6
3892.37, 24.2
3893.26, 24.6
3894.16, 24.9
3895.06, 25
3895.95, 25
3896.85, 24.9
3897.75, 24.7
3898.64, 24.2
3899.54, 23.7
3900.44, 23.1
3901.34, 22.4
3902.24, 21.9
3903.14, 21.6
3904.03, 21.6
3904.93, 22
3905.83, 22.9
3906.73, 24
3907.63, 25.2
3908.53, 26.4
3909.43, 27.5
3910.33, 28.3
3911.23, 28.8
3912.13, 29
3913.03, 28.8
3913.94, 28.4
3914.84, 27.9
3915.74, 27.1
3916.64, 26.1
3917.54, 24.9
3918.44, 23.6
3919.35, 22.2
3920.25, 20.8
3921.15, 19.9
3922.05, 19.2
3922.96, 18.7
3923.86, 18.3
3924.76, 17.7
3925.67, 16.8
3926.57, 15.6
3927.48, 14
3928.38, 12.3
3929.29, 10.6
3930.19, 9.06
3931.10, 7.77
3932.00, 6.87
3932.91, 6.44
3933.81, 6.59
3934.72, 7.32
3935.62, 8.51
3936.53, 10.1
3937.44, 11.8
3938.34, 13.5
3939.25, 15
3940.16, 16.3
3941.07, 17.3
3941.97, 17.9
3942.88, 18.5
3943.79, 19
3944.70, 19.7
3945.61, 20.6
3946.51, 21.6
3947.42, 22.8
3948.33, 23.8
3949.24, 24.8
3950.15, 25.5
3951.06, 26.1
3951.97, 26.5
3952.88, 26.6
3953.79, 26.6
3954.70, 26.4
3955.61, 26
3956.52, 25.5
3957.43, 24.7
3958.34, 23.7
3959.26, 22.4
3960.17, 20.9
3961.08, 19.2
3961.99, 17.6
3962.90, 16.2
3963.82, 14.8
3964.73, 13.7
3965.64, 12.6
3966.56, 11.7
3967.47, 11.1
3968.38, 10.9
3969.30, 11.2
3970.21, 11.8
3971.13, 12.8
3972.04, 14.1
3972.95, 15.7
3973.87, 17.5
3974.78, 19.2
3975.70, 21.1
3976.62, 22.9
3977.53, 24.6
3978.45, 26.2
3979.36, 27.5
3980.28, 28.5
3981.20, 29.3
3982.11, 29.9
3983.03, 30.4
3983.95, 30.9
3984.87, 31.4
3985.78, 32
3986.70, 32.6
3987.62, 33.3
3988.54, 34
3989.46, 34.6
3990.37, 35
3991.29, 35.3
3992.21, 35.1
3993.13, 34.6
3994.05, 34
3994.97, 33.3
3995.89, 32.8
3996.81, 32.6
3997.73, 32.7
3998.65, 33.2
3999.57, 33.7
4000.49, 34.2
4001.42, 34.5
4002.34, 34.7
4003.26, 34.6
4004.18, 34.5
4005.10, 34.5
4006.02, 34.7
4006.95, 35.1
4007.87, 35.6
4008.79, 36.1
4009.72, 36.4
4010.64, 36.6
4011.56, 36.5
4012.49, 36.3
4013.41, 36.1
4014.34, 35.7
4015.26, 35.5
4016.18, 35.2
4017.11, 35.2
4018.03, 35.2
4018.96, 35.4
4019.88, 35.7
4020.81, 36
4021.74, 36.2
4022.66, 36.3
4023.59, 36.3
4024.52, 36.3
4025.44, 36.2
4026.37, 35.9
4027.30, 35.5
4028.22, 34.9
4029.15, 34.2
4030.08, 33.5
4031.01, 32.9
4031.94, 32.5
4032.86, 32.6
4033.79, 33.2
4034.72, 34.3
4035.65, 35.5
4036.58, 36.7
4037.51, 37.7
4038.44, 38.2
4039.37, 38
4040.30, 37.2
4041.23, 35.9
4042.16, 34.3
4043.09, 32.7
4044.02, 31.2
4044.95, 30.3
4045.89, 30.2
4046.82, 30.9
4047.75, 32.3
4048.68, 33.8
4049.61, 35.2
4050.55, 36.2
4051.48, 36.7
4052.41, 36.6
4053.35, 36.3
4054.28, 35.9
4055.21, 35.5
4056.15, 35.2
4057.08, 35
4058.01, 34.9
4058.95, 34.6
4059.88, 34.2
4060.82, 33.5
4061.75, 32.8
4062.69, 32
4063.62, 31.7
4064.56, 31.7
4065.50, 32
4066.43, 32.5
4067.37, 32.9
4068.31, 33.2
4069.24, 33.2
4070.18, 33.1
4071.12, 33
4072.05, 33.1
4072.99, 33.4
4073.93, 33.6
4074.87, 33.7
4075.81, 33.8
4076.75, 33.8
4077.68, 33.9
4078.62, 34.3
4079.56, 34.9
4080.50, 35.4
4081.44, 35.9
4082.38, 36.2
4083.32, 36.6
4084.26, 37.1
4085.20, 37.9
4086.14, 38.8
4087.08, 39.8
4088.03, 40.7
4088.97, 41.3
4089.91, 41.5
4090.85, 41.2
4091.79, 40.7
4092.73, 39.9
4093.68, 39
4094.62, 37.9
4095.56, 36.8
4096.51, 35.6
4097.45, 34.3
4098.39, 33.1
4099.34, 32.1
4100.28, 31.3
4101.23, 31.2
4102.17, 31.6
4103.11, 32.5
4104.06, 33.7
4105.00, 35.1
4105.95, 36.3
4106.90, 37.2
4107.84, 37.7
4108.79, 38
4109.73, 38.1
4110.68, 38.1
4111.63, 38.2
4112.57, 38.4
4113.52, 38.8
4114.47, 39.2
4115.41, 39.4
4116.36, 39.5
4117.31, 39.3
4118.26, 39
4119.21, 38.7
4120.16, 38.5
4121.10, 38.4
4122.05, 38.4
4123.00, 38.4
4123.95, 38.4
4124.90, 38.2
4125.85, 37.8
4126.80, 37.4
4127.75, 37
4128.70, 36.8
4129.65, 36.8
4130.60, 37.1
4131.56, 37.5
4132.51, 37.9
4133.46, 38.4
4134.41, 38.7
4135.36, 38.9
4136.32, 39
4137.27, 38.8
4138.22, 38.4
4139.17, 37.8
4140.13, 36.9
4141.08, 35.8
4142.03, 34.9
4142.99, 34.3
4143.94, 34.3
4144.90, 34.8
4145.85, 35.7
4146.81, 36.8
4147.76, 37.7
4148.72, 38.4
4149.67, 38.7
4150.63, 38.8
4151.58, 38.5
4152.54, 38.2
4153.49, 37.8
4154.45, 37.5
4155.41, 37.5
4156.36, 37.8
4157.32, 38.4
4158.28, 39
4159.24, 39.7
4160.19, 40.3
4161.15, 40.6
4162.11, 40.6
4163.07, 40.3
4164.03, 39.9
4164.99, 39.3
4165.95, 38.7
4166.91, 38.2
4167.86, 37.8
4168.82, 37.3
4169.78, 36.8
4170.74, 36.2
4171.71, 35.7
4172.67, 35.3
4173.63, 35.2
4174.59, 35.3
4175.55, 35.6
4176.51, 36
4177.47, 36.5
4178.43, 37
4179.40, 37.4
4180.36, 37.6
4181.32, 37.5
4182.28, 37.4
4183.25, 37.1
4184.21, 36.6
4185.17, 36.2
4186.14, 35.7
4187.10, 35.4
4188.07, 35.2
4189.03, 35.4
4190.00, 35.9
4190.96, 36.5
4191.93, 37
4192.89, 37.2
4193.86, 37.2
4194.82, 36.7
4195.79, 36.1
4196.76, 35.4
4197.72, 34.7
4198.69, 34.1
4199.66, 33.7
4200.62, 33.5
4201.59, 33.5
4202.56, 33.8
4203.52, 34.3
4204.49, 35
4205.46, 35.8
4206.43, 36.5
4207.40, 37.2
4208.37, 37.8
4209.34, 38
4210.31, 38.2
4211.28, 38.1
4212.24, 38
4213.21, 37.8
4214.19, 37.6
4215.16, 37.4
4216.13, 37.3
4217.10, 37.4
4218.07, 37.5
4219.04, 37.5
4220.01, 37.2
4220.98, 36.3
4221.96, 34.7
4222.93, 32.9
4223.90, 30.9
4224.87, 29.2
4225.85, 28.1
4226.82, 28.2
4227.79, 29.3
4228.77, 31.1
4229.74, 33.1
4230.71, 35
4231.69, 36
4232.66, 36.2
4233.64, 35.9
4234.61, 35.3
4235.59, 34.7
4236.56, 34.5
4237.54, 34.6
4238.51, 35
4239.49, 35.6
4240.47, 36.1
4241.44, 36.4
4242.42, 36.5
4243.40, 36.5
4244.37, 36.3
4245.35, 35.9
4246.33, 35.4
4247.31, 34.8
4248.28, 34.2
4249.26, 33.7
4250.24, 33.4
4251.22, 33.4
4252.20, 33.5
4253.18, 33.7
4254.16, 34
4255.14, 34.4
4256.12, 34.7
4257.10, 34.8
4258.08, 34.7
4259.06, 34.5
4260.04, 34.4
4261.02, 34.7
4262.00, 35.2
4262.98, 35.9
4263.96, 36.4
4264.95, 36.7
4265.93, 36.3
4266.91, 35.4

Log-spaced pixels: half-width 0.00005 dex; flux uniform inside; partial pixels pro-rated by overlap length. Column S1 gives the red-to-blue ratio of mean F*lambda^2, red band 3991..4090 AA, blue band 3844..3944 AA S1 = 1.8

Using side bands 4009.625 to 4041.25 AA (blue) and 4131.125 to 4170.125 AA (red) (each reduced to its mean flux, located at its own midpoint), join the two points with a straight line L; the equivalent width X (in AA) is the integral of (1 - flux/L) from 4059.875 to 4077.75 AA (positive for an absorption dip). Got 1.7 AA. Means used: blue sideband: 35.6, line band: 33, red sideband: 38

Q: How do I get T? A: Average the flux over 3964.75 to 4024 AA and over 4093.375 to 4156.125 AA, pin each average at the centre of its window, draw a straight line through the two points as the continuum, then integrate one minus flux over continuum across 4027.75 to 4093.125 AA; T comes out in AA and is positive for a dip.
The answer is -2.9 AA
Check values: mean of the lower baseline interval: 29.8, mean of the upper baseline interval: 37.1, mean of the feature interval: 35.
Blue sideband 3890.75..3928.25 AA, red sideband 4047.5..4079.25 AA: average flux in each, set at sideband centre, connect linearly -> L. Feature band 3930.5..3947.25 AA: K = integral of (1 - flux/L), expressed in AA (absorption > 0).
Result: 7.7 AA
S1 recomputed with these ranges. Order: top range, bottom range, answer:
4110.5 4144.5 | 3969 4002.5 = 1.43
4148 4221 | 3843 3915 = 1.88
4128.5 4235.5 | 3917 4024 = 1.63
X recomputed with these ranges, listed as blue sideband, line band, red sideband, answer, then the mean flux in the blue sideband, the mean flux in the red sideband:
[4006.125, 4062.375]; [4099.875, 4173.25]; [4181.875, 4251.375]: -4.9 AA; 35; 35.3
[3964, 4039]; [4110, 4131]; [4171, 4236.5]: -3.0 AA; 30.7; 35.5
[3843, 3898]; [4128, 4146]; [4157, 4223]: -1.4 AA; 22.2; 36.8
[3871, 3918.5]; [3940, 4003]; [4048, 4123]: 8.6 AA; 23.4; 35.9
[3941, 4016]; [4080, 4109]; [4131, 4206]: -3.3 AA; 26.7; 36.9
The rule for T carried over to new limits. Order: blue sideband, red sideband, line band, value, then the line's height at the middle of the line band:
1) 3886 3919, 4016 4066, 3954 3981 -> 9.3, 29.2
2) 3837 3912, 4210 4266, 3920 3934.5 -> 6.2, 23.9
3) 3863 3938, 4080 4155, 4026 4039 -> -1.7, 30.9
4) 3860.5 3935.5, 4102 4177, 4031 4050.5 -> -2.1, 30.9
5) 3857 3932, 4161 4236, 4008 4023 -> -4.7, 27.3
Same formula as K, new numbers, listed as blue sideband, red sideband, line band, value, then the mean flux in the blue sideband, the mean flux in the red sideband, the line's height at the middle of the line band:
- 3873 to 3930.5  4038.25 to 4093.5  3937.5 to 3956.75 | 3.1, 22.1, 35.1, 25.7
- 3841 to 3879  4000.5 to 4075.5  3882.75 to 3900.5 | 1.0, 21.9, 34.6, 24.1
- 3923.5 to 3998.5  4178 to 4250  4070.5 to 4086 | -3.9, 21.3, 35.5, 27.8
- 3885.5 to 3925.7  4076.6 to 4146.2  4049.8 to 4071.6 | -0.2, 23.5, 37.1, 33.8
